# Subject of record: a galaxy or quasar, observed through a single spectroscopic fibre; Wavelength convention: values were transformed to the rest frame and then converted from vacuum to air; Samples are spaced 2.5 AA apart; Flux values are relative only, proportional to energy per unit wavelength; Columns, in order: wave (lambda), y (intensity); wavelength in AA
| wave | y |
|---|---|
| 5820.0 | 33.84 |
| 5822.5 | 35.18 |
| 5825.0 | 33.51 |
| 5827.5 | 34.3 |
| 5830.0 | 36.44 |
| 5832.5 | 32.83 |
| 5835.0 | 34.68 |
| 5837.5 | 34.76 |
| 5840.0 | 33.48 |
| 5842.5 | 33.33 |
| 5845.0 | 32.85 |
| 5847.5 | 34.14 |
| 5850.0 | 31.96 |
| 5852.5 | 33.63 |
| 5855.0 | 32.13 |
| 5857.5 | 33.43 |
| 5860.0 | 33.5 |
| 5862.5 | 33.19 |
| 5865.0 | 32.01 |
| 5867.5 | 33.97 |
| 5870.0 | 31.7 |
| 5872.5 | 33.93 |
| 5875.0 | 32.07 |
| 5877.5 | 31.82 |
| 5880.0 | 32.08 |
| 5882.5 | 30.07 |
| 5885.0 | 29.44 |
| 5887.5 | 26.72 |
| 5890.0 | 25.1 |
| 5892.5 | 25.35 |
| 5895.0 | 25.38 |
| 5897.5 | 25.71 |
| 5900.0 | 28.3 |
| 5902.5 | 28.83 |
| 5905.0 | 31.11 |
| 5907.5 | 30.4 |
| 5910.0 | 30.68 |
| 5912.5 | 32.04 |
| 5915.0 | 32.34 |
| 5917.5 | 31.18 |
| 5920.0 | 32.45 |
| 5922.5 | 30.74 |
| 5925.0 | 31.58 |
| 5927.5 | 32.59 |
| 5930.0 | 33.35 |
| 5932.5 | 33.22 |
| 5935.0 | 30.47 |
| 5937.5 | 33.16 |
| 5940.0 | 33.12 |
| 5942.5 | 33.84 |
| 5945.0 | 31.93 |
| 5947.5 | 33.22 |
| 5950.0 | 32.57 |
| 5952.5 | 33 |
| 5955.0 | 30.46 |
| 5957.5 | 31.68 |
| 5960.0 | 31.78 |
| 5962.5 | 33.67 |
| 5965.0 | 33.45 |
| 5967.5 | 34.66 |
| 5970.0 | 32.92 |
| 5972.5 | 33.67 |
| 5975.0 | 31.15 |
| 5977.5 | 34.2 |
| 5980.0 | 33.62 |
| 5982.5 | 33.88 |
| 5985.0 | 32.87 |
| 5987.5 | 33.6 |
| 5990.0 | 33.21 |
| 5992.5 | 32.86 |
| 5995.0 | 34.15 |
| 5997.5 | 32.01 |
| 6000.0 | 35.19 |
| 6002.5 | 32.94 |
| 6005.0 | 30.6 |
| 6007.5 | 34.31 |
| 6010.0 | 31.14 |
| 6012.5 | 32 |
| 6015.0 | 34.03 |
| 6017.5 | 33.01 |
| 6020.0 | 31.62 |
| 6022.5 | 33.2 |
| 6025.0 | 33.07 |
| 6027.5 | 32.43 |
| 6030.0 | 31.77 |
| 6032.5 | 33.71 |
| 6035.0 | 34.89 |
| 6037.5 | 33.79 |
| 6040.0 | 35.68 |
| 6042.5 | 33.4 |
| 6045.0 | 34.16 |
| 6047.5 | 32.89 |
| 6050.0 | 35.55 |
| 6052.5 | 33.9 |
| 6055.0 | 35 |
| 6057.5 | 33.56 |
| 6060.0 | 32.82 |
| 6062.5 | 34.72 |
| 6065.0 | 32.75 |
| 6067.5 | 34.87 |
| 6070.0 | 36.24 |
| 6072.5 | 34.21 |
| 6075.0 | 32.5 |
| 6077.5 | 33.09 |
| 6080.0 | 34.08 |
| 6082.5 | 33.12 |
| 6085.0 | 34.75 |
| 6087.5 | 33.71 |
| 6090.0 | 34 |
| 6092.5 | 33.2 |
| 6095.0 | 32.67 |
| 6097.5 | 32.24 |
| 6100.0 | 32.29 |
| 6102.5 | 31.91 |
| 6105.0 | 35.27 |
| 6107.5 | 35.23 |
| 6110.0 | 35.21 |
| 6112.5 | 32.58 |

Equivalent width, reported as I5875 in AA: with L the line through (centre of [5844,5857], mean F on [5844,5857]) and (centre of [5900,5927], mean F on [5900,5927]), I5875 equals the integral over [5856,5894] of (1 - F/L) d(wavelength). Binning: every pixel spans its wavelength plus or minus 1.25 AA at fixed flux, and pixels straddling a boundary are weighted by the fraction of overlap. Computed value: 1.6 AA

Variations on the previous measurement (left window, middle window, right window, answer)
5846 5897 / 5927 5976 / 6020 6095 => -0.8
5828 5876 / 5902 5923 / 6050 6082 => 1.5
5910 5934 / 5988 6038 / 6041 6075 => 0.7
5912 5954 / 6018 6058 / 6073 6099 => -0.7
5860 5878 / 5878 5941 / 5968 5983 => 5.2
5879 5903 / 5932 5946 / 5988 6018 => -1.3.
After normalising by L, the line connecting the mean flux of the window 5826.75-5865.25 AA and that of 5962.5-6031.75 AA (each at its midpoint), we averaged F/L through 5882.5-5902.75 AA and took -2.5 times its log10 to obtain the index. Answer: 0.23 mag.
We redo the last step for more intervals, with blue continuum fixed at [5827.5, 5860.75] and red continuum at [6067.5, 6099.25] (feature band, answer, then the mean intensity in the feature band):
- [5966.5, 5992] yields 0.01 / 33.4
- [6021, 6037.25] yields 0.02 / 33.2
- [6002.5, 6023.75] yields 0.04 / 32.5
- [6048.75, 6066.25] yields -0.01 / 34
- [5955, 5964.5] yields 0.05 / 32.2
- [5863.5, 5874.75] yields 0.03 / 32.8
